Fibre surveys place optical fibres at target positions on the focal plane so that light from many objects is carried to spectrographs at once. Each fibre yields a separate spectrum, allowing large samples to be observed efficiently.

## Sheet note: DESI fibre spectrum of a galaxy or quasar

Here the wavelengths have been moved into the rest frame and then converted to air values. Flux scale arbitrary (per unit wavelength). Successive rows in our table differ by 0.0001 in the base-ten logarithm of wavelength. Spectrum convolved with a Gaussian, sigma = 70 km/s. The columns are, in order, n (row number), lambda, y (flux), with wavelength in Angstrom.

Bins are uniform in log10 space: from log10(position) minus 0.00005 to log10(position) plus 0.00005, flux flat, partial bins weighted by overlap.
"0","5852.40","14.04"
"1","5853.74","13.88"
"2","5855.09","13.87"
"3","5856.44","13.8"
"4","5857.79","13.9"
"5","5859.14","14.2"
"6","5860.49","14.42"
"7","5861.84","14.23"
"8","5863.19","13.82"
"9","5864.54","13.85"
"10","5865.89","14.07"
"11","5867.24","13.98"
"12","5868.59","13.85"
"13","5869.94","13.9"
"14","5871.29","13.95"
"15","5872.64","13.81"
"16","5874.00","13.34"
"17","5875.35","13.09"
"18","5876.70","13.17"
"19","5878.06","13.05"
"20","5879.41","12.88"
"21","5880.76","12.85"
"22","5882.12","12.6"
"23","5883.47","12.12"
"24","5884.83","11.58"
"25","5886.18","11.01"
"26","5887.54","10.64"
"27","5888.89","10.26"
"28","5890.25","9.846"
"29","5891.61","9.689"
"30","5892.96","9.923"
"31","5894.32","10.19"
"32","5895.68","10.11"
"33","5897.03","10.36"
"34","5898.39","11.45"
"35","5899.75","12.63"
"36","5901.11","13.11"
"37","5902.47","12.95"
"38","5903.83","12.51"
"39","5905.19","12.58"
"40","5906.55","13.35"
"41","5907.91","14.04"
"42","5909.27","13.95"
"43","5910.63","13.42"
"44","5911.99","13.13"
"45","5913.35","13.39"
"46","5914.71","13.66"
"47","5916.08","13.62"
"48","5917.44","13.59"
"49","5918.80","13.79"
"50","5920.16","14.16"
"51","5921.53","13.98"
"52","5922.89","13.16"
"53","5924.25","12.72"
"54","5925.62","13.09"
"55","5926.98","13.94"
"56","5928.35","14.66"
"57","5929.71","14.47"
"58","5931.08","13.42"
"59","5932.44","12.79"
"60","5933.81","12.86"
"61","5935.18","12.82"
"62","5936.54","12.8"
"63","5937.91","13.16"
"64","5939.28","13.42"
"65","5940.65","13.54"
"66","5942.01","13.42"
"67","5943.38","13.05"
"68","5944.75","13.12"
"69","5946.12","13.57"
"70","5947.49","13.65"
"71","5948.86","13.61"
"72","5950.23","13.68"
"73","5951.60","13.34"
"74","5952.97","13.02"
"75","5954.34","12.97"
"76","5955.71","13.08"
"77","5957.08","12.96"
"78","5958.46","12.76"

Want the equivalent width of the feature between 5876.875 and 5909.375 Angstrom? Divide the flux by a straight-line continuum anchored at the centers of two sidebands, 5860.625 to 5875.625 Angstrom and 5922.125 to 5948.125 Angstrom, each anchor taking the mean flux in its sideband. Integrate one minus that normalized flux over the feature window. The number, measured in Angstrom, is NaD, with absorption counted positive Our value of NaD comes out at 4.4 Angstrom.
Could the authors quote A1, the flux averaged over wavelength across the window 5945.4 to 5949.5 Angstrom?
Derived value 13.6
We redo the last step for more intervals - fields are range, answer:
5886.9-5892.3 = 10.1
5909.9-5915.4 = 13.4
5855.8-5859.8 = 14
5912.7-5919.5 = 13.6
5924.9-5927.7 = 13.5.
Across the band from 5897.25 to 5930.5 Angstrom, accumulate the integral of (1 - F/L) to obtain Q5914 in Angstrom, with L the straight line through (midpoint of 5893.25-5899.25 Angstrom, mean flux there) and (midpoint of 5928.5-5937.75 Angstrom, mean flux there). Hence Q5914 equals -4.2 Angstrom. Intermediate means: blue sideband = 10.5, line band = 13.3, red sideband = 13.3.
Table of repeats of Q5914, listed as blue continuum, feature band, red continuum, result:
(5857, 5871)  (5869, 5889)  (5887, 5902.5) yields -0.2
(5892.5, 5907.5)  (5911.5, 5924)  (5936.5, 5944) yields -1.1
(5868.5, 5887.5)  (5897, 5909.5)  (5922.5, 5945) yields 0.3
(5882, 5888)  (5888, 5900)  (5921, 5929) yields 1.6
